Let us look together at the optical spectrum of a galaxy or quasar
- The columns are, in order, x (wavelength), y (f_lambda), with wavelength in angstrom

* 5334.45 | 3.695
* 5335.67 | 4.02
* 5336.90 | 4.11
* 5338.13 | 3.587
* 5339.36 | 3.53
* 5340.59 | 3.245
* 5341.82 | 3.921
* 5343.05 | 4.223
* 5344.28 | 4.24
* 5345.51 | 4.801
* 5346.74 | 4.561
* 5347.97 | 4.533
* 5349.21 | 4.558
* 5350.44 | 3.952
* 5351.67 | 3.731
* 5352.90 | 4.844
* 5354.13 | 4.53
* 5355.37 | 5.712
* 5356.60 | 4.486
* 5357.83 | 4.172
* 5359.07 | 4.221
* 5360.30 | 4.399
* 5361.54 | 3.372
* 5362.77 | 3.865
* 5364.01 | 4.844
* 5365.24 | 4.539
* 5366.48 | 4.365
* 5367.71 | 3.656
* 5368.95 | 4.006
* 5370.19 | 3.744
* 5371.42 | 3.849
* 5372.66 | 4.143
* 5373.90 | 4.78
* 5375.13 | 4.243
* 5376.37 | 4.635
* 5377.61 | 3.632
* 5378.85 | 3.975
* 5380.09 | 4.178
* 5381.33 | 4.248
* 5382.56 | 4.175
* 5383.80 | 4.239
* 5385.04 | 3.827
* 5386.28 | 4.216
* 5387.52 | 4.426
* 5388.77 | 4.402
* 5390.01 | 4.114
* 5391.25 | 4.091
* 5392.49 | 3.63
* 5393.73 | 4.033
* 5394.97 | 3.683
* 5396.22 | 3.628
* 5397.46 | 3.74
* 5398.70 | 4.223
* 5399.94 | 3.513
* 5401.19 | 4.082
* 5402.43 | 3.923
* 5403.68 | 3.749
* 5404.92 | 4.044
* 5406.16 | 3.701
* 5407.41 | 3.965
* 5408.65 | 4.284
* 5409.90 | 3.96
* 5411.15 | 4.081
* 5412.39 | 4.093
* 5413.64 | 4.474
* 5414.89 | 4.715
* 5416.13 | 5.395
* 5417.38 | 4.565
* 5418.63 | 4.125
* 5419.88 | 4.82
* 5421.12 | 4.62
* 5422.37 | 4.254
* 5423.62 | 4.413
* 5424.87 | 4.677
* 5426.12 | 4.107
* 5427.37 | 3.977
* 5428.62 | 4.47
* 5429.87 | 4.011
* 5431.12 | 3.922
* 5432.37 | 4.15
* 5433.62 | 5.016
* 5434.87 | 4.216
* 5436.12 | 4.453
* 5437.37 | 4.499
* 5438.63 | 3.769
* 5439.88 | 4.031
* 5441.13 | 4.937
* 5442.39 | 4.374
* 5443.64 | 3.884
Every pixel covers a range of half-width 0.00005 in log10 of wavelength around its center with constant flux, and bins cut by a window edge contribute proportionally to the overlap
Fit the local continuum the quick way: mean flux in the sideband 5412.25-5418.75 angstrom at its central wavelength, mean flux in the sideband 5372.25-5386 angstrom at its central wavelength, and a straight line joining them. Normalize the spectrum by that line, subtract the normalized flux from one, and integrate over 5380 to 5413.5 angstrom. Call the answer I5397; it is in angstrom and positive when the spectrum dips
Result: 2.9 angstrom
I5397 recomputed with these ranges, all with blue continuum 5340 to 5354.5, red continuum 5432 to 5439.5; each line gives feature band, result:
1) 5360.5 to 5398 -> 1.8 angstrom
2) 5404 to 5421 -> 0.0 angstrom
